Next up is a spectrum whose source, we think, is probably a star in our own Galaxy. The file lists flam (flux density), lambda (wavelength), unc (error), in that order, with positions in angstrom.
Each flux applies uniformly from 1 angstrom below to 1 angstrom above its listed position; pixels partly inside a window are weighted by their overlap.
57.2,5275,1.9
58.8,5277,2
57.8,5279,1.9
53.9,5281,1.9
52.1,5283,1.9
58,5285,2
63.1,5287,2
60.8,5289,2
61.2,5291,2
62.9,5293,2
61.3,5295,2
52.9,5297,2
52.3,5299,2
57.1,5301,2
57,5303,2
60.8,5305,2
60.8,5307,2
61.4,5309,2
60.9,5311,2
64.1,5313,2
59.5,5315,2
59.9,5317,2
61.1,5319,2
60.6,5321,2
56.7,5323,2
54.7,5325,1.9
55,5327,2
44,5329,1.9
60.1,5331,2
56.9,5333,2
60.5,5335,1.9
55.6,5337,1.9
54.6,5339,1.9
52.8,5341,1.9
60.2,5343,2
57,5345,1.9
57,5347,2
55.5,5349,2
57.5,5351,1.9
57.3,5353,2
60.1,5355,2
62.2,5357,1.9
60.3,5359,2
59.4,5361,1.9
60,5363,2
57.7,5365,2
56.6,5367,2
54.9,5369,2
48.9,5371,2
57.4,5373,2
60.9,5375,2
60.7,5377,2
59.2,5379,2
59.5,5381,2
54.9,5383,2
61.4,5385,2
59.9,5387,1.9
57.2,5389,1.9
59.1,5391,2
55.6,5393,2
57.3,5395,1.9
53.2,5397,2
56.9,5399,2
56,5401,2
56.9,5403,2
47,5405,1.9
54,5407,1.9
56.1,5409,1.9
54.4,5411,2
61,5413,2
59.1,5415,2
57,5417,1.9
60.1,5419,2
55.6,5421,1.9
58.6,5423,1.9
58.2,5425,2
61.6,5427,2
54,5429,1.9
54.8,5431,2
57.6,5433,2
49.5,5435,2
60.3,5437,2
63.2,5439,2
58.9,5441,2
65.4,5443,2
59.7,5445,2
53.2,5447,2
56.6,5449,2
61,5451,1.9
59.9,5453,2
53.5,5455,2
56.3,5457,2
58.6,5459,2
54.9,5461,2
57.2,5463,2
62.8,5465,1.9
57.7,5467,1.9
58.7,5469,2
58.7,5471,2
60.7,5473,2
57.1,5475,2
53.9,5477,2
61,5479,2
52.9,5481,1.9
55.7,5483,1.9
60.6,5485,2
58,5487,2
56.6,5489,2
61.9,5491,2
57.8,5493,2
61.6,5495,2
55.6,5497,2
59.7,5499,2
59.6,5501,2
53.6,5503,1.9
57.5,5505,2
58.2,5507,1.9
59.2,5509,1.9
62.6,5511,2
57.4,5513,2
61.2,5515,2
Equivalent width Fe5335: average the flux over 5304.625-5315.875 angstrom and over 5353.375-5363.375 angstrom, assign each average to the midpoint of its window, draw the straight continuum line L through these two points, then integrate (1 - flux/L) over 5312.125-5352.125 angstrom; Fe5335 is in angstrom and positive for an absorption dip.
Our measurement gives 2.41 angstrom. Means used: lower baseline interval 61.3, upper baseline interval 60.2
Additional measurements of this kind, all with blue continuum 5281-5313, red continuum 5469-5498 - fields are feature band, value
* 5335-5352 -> 0.6 angstrom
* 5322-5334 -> 0.8 angstrom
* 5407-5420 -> 0.2 angstrom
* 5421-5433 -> 0.2 angstrom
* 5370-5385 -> 0.2 angstrom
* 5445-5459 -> 0.3 angstrom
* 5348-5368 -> 0.0 angstrom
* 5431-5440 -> 0.1 angstrom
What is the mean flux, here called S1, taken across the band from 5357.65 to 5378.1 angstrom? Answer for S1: 57.8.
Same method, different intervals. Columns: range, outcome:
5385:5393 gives 58.7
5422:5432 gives 57.4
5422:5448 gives 58.1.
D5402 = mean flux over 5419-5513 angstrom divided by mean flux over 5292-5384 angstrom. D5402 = 1.00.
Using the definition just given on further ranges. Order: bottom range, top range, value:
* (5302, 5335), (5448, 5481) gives 0.99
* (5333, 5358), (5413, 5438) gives 1.00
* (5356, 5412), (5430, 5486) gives 1.01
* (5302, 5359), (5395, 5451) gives 0.98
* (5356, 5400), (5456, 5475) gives 1.01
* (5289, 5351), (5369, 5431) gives 0.98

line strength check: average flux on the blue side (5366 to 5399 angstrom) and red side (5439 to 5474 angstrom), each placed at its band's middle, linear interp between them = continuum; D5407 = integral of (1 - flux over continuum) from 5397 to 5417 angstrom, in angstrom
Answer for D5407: 0.7 angstrom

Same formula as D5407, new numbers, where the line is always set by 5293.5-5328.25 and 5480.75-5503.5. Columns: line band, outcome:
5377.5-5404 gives 0.36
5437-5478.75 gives -0.25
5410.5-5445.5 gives -0.05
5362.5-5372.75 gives 0.50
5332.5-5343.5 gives 0.35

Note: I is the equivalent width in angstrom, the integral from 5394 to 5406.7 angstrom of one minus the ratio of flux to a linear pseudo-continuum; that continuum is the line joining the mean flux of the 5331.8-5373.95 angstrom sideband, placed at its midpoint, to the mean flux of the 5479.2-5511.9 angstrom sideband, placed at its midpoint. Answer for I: 0.7 angstrom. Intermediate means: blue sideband 57.3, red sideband 58.2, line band 54.5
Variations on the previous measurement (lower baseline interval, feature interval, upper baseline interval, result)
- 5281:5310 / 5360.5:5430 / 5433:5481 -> 1.3 angstrom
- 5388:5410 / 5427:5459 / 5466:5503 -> -0.5 angstrom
